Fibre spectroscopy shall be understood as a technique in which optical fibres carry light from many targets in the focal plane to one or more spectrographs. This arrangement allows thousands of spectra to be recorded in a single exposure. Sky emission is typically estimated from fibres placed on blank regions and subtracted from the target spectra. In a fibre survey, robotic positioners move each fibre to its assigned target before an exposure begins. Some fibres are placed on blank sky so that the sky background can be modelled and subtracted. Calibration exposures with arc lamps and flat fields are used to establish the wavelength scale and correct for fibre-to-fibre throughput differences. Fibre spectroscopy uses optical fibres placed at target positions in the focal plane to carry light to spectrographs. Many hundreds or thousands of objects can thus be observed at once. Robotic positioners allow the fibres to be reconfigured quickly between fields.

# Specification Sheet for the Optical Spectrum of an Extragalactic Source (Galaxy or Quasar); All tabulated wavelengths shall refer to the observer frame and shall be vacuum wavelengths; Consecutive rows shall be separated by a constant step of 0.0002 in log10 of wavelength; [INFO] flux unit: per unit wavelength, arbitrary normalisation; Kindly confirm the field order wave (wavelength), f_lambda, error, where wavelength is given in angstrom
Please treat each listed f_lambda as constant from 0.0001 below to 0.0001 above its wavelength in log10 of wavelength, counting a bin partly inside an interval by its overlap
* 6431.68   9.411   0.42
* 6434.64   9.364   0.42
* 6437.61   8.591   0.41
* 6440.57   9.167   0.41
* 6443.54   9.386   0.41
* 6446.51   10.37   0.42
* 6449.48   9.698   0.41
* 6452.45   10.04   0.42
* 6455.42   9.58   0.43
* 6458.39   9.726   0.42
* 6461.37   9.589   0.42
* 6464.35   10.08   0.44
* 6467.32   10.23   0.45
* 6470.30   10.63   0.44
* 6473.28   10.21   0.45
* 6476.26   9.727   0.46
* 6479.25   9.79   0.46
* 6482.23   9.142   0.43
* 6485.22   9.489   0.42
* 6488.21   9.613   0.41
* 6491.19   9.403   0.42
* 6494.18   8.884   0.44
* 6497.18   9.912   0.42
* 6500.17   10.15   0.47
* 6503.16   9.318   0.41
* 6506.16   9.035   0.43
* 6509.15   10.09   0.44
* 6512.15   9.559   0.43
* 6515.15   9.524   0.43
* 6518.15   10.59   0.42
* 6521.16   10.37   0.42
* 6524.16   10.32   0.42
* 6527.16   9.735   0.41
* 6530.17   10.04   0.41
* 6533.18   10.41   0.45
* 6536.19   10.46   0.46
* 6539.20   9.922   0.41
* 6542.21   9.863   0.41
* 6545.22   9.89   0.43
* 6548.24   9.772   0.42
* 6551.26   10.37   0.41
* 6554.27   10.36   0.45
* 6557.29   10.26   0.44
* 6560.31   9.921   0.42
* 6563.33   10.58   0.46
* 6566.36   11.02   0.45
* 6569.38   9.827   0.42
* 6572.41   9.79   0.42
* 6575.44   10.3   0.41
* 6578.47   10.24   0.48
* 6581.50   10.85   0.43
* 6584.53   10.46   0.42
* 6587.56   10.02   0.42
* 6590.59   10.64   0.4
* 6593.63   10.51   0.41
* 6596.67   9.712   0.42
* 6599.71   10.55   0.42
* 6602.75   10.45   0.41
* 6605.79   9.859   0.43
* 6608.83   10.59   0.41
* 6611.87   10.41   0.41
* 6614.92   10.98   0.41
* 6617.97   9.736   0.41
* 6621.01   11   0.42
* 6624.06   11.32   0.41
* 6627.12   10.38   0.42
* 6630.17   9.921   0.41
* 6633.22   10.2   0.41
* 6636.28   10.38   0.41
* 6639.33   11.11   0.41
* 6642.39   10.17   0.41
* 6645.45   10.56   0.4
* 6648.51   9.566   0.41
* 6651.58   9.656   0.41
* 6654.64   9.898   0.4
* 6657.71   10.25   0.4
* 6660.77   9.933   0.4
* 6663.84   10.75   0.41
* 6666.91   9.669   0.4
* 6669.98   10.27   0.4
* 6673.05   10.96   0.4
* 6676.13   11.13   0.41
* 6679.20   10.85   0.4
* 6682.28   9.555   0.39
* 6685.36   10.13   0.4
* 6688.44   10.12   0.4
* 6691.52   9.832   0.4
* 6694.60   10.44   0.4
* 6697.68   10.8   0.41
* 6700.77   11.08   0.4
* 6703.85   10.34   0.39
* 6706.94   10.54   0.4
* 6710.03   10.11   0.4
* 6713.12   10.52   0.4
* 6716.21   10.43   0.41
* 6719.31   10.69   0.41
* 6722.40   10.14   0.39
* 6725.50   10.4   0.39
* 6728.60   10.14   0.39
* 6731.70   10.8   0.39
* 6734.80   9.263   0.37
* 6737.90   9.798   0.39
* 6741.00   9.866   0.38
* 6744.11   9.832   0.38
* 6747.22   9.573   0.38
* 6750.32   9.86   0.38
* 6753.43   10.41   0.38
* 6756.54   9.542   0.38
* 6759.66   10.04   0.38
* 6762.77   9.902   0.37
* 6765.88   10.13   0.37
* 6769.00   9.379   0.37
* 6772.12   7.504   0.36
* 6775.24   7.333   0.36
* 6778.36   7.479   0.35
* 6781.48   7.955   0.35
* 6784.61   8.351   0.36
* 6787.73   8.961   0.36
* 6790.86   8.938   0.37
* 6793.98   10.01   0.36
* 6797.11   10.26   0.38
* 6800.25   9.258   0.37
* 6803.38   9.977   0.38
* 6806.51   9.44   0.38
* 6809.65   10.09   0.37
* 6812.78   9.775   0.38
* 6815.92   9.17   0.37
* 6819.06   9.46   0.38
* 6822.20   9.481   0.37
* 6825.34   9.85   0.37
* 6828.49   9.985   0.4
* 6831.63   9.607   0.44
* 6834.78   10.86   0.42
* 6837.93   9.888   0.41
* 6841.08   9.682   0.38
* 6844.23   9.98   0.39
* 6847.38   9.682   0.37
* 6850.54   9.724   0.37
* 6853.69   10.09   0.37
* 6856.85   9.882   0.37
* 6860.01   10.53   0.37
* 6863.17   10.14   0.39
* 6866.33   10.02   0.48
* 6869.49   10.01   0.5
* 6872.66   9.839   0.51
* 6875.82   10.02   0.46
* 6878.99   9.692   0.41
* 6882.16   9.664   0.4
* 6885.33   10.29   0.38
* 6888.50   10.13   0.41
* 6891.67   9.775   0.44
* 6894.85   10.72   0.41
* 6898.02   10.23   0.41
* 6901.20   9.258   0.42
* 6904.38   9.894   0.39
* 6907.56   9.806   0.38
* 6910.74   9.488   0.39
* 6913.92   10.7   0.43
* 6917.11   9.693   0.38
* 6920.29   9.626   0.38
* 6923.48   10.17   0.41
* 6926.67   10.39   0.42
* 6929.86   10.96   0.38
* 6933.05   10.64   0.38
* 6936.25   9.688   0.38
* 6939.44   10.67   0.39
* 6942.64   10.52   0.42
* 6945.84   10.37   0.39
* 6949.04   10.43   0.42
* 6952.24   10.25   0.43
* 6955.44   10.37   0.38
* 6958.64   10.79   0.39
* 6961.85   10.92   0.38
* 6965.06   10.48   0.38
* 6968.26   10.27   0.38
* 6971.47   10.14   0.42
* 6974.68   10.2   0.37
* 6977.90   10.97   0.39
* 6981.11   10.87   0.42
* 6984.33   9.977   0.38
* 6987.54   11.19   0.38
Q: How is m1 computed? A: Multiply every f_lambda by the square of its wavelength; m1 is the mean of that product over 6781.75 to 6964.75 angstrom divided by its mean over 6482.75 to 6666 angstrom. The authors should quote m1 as 1.07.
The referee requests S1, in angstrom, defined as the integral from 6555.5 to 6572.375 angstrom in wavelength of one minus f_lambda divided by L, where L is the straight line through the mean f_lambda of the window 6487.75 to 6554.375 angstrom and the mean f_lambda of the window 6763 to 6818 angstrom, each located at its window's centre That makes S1 -0.9 angstrom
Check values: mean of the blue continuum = 9.89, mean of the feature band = 10.3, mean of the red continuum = 9.08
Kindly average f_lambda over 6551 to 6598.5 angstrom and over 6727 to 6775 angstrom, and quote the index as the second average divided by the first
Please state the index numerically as 0.94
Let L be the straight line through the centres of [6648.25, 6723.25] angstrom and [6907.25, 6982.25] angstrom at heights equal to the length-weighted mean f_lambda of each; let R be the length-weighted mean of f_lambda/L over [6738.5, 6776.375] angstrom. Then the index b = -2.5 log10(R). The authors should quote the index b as 0.09 mag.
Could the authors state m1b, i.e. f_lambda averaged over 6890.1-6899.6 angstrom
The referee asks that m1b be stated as 10.2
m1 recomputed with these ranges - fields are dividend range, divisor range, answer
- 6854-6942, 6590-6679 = 1.05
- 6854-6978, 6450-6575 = 1.16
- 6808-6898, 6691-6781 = 1.05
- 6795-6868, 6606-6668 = 1.01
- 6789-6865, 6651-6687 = 1.00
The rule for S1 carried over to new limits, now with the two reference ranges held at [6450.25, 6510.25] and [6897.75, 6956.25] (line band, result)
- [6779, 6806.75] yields 2.4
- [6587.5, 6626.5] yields -2.4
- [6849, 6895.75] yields 0.4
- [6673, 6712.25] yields -2.0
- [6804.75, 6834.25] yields 1.1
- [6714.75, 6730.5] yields -0.6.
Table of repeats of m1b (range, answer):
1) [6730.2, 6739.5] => 9.96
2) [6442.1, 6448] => 9.88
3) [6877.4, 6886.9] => 9.88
